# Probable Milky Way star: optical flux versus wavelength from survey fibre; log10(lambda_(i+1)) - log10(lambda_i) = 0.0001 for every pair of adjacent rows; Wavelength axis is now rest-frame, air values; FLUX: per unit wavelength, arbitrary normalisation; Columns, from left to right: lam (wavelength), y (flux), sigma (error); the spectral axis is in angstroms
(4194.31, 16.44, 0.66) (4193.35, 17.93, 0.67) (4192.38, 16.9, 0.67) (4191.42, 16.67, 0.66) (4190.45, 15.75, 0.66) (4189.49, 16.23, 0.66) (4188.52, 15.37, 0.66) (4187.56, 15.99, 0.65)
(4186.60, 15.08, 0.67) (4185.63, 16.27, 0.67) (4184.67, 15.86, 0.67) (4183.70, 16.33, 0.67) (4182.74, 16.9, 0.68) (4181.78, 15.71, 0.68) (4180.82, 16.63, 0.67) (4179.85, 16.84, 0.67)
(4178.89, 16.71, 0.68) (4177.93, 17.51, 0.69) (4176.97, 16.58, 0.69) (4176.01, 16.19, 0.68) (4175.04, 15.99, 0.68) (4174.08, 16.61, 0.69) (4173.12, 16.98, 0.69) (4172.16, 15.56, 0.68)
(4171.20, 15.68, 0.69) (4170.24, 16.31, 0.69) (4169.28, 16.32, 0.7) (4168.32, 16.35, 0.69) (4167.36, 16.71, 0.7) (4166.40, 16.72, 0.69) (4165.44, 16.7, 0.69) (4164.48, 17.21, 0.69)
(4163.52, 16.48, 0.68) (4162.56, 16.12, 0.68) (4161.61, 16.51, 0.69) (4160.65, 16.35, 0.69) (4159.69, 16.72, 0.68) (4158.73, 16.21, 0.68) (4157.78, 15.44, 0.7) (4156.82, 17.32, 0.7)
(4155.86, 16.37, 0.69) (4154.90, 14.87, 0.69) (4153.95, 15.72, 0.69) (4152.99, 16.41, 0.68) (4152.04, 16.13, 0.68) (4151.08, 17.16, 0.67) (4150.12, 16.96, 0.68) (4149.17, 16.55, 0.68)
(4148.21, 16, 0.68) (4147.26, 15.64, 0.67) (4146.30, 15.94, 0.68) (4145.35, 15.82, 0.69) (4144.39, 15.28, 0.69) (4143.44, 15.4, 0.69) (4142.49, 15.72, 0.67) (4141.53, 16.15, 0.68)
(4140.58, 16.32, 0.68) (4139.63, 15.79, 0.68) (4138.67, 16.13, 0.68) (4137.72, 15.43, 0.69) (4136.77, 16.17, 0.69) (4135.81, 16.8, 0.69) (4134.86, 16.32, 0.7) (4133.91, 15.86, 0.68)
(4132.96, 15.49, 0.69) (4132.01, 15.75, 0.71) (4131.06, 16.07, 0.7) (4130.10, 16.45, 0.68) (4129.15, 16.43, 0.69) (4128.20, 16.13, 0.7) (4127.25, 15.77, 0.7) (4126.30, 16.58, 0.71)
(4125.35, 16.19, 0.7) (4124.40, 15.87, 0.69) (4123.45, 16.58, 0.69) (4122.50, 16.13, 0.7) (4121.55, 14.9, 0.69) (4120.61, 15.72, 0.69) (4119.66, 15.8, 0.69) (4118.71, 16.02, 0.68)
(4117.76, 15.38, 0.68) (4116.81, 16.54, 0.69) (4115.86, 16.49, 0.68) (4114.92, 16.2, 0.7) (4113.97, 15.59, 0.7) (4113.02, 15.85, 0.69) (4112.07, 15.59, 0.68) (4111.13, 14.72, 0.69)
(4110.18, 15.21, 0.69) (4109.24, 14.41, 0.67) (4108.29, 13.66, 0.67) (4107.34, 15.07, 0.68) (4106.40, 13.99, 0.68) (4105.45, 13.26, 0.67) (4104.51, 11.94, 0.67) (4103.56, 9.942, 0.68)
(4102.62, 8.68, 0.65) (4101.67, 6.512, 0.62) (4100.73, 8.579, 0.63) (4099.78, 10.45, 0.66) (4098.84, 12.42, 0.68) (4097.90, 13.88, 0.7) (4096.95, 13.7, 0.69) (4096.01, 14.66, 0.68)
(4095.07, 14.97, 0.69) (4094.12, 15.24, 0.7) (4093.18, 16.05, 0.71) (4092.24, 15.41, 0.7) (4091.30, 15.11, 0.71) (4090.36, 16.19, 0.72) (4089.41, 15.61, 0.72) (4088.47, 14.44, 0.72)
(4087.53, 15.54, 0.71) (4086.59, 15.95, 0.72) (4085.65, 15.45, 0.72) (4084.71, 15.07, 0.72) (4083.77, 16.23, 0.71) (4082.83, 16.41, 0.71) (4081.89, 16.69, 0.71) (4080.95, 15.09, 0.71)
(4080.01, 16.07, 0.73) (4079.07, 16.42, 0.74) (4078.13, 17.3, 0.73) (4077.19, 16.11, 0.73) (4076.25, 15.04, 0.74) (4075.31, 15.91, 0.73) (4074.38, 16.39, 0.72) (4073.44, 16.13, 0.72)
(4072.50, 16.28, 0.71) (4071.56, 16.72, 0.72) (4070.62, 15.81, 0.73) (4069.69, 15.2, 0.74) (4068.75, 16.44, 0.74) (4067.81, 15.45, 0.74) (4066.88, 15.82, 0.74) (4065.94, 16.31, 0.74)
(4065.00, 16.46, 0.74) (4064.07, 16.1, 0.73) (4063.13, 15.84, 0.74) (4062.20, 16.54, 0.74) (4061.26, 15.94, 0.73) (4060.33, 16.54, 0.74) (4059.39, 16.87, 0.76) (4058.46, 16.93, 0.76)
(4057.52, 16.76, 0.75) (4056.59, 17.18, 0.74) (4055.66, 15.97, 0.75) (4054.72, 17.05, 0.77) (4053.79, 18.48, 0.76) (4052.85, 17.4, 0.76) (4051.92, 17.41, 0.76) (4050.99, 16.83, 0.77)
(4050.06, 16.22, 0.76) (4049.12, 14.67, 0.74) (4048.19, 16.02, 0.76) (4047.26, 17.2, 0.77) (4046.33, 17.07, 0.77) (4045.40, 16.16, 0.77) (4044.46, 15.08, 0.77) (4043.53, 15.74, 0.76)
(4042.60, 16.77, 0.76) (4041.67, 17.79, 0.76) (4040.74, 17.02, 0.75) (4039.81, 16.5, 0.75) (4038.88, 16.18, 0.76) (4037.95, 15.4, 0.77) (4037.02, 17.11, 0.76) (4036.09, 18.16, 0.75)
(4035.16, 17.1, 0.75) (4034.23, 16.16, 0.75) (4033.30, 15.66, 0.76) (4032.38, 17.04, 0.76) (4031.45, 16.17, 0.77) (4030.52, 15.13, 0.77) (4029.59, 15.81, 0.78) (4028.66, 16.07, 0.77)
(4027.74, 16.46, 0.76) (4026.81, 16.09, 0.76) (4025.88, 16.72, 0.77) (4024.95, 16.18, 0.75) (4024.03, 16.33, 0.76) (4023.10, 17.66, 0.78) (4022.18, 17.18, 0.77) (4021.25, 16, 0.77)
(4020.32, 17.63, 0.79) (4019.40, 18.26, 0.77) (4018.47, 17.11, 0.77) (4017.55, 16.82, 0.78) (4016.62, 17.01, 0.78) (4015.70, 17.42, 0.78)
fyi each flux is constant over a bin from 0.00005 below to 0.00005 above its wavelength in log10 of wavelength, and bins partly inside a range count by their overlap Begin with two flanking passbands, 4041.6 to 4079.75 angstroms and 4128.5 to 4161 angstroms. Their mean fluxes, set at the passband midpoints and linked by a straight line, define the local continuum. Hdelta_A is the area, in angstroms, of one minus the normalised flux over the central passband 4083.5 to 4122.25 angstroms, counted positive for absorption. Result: 4.61 angstroms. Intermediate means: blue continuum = 16.4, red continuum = 16.1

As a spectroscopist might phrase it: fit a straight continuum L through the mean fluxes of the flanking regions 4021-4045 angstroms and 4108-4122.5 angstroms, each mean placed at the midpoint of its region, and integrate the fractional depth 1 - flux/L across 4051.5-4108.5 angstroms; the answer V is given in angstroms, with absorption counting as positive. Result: 2.8 angstroms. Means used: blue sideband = 16.4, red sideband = 15.5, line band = 15.2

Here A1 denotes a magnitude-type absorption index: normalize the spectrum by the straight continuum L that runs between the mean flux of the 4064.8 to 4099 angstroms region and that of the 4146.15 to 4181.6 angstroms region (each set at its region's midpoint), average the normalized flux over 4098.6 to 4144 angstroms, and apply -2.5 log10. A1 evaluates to 0.08 mag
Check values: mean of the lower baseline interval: 15.6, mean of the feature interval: 14.9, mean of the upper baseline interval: 16.4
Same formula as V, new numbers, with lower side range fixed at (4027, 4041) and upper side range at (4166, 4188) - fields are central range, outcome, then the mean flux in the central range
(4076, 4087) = 0.2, 16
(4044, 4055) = -0.2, 16.6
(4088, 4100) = 1.3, 14.6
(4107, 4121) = 0.7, 15.5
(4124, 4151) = 0.5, 16.1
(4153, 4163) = 0.1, 16.2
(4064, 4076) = 0.2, 16.1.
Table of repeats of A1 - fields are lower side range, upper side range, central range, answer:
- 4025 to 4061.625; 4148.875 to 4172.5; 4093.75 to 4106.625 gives 0.35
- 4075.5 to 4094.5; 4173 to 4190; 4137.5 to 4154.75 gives 0.01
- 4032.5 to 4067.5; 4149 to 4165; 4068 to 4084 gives 0.03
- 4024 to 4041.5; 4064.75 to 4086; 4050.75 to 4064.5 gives -0.04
